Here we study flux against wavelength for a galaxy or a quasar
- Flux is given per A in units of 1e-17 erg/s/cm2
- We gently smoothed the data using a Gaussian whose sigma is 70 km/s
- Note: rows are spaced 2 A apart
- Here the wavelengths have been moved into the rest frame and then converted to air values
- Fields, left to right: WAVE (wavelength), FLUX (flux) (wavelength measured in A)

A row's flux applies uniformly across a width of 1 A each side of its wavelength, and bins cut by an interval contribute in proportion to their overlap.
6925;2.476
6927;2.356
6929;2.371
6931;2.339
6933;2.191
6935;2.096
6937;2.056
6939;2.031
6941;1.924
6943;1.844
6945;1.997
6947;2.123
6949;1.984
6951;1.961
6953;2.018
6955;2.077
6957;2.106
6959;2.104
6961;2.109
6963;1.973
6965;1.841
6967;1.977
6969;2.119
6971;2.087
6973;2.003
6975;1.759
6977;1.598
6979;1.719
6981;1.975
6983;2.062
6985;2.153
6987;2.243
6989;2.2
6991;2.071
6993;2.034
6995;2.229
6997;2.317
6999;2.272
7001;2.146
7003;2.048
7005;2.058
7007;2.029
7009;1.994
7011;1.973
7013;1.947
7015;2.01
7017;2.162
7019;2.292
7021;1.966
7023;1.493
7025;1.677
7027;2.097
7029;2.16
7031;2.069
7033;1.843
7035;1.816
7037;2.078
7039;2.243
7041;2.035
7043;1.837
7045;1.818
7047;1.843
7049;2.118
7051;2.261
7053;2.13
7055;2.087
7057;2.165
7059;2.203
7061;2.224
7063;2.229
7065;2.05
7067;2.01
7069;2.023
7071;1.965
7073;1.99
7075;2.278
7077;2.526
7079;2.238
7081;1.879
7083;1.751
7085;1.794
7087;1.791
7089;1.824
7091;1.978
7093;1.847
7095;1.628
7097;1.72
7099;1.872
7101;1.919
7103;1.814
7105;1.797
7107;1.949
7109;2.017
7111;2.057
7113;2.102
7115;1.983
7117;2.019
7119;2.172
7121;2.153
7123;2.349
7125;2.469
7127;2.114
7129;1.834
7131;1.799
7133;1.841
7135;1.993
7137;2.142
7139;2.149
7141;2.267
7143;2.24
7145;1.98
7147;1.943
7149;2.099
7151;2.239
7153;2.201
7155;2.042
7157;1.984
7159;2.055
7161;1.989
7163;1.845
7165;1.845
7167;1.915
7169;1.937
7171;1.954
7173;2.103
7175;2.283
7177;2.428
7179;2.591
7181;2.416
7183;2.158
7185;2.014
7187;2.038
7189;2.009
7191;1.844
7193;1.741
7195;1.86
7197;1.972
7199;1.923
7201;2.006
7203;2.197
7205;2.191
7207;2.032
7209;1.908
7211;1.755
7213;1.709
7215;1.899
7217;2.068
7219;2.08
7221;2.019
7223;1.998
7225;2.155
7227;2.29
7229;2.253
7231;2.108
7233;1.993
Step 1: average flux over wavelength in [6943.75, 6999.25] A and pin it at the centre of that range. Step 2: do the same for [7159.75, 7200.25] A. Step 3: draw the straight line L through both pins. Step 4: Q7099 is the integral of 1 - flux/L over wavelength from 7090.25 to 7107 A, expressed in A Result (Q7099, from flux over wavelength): 1.7 A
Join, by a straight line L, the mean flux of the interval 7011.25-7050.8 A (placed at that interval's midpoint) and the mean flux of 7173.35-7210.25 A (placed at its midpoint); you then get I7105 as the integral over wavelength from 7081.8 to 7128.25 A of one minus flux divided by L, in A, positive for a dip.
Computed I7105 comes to 1.6 A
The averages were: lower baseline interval 1.98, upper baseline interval 2.09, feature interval 1.96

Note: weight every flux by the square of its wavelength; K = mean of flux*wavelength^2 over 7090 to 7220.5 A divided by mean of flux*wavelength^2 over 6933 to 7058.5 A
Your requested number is 1.04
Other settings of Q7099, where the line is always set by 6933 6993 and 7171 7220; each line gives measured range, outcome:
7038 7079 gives -1.59 A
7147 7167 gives 0.19 A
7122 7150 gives -0.66 A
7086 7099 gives 1.46 A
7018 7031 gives 0.41 A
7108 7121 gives -0.19 A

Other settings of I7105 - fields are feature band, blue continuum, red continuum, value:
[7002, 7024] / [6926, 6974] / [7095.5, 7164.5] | 0.63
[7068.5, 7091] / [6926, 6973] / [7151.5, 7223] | 0.50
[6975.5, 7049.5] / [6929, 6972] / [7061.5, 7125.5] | 0.64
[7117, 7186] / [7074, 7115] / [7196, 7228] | -4.46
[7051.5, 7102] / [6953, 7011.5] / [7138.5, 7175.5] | 1.01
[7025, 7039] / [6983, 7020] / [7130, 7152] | 0.69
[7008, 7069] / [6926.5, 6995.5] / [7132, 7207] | 0.76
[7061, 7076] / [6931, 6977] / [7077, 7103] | -1.48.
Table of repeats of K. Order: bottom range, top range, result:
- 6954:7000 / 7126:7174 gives 1.04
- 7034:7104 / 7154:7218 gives 1.05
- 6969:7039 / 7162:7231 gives 1.07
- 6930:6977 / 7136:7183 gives 1.11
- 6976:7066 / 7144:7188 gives 1.07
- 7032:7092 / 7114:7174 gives 1.03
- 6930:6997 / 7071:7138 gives 1.02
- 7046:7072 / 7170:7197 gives 1.04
